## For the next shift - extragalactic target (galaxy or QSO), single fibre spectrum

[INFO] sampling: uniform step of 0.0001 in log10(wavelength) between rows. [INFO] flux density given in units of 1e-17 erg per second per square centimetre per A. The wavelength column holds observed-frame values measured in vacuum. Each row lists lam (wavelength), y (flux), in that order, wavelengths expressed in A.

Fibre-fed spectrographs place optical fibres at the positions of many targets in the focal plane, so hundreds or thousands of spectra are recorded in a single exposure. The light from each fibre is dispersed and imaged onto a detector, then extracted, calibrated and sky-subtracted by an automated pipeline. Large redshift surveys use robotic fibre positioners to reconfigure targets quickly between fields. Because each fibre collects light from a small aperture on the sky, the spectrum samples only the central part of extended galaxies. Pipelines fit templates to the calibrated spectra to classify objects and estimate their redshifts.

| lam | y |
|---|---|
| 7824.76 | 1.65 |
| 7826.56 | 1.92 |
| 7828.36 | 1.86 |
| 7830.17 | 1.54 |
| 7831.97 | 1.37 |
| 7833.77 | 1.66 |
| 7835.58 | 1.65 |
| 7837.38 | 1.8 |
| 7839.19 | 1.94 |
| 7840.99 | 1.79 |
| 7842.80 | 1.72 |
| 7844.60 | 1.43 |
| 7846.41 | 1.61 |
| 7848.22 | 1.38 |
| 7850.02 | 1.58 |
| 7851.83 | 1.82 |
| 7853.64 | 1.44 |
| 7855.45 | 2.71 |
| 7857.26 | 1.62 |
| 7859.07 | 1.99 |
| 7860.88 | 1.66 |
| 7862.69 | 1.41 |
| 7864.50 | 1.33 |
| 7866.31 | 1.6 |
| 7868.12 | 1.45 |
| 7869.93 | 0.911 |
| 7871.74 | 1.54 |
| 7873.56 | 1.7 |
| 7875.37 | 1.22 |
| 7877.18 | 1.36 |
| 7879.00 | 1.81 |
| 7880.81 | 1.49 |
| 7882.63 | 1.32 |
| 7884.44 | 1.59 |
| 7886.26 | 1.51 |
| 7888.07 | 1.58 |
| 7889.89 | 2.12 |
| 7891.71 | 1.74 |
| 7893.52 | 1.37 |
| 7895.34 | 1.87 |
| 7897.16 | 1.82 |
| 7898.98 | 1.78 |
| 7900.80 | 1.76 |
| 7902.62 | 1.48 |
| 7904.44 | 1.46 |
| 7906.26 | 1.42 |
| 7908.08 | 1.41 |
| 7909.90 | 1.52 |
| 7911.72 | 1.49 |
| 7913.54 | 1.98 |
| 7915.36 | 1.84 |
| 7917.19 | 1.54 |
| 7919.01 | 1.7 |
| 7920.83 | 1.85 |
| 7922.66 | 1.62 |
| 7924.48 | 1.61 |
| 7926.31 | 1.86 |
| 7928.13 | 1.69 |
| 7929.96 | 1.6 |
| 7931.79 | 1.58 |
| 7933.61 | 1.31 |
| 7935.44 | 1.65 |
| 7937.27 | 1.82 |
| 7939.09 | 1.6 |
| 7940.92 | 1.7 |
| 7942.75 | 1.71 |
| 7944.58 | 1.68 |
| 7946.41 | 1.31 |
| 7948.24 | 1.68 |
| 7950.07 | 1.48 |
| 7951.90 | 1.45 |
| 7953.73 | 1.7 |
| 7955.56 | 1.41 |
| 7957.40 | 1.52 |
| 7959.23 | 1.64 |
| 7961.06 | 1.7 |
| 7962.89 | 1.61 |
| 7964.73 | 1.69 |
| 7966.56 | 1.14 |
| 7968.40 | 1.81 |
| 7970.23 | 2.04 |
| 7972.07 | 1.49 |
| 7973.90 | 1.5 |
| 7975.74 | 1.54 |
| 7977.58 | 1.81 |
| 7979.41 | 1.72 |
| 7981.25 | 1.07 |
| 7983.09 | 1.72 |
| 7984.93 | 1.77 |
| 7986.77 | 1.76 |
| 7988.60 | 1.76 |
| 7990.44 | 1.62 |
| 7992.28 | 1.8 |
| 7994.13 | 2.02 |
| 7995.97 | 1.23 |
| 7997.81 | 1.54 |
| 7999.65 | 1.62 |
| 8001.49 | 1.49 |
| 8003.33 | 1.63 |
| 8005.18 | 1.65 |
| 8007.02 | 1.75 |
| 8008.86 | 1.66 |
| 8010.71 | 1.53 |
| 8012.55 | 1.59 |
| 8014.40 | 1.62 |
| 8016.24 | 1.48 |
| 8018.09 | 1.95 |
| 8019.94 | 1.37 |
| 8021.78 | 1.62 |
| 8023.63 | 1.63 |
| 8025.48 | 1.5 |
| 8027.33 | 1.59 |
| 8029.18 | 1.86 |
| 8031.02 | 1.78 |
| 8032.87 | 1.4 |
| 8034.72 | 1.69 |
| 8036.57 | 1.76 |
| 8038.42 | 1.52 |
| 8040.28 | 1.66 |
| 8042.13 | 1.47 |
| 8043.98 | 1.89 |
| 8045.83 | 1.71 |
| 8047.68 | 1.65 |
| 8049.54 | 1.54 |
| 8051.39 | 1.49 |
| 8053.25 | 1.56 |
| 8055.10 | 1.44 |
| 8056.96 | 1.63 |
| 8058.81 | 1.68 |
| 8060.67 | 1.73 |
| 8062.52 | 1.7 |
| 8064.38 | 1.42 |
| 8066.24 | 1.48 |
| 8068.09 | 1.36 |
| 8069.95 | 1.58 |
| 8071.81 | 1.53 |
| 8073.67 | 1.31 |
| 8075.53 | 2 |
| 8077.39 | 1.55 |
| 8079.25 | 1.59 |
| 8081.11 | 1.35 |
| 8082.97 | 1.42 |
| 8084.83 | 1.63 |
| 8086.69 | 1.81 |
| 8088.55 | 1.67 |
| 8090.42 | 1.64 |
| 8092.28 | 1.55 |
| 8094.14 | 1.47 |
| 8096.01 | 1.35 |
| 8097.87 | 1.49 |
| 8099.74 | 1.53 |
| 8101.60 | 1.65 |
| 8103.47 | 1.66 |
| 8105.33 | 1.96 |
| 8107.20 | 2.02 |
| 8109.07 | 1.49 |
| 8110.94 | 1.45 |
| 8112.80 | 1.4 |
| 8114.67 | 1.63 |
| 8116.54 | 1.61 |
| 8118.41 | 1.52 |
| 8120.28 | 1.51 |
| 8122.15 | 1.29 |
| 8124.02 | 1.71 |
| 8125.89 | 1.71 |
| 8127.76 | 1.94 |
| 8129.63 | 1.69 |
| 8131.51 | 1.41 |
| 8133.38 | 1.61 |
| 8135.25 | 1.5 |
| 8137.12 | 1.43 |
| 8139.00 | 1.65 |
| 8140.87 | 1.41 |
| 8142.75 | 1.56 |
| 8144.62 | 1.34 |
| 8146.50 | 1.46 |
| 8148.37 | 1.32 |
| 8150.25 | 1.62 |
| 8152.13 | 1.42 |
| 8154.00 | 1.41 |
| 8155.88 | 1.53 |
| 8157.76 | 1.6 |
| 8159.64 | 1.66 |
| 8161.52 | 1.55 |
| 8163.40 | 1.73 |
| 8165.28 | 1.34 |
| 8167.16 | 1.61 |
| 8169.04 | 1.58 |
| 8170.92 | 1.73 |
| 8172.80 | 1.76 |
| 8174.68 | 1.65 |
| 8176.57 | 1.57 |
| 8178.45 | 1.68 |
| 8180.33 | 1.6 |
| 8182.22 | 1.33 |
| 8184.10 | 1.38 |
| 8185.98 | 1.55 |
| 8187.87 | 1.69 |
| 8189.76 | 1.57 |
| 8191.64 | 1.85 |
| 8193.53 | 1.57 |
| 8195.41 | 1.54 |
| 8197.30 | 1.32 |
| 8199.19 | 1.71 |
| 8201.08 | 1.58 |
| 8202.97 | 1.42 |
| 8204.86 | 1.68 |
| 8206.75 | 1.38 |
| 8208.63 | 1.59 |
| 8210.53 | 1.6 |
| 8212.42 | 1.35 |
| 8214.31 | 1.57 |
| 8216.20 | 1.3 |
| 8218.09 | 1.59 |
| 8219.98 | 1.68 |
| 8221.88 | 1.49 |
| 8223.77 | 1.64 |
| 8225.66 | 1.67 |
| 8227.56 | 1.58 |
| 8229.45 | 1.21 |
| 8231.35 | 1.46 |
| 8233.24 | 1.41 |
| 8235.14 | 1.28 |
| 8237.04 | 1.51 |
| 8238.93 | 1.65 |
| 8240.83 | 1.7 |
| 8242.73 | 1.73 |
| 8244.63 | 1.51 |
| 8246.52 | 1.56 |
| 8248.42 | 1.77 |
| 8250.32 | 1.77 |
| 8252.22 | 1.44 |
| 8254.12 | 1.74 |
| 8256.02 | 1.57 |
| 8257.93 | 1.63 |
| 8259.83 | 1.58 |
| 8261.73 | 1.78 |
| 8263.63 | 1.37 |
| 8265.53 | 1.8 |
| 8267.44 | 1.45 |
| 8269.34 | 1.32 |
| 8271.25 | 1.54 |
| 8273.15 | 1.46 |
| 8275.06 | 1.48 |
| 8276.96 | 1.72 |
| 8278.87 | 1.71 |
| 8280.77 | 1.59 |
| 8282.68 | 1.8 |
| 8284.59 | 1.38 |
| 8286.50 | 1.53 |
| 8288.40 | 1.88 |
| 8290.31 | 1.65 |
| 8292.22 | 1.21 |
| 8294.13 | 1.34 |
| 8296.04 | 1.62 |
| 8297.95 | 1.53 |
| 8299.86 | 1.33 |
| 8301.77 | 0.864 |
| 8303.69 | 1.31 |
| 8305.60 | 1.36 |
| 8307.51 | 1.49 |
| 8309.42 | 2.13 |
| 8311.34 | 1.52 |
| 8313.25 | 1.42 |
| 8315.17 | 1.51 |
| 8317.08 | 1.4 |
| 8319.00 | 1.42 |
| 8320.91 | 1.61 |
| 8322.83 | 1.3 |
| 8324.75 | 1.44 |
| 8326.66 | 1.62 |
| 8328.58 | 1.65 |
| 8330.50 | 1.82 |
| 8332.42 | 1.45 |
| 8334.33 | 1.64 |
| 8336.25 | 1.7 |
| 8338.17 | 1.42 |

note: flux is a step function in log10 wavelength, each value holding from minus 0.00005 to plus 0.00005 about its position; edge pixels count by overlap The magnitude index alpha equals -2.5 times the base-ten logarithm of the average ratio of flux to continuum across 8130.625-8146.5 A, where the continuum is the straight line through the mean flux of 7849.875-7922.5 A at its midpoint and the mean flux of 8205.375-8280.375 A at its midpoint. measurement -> 0.06 mag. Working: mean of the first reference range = 1.62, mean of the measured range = 1.49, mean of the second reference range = 1.55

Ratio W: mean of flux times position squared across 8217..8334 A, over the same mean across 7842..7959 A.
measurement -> 1.1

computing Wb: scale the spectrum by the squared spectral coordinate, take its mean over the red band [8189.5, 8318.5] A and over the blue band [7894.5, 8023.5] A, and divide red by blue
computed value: 1.0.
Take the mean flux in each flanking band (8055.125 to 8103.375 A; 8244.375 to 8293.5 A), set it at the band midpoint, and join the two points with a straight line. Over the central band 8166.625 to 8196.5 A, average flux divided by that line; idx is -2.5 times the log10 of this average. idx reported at -0.02 mag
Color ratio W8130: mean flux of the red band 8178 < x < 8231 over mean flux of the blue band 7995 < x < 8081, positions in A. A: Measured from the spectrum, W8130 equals 1.0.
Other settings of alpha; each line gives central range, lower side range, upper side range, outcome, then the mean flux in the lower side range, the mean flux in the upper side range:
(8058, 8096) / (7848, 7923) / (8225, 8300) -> 0.01 mag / 1.62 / 1.56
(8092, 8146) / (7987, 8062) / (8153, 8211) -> 0.02 mag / 1.63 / 1.57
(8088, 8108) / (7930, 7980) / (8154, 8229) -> -0.04 mag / 1.6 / 1.57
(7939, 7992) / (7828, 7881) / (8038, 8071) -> -0.01 mag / 1.61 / 1.58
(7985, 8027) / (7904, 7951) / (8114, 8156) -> -0.03 mag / 1.62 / 1.53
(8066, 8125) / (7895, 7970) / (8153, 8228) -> 0.01 mag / 1.62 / 1.57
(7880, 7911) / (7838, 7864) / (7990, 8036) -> 0.06 mag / 1.72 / 1.63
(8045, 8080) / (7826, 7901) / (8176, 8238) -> 0.00 mag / 1.63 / 1.53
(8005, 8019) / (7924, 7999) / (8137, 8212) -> -0.03 mag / 1.62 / 1.55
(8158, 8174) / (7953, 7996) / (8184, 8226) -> -0.03 mag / 1.64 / 1.55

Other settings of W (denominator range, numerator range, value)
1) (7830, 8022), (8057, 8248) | 1.02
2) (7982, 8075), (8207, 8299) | 1.02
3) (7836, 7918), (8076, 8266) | 1.04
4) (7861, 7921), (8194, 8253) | 1.06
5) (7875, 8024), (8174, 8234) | 1.01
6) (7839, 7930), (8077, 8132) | 1.03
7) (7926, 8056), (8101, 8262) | 1.02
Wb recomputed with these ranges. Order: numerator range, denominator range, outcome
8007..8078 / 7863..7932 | 1.05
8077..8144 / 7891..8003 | 1.01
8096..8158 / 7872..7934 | 1.02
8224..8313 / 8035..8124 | 1.02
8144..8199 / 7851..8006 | 1.02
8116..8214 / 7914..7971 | 1.01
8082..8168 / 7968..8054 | 0.98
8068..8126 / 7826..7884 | 1.04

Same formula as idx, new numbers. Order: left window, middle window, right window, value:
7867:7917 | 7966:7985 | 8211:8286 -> -0.02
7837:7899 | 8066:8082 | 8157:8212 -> 0.04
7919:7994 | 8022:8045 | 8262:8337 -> -0.03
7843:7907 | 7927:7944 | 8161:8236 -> -0.03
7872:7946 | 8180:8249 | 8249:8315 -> 0.01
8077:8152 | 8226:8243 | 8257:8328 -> 0.02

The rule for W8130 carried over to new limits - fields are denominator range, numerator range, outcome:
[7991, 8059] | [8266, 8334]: 0.93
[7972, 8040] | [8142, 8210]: 0.96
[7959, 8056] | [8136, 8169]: 0.93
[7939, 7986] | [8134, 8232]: 0.96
